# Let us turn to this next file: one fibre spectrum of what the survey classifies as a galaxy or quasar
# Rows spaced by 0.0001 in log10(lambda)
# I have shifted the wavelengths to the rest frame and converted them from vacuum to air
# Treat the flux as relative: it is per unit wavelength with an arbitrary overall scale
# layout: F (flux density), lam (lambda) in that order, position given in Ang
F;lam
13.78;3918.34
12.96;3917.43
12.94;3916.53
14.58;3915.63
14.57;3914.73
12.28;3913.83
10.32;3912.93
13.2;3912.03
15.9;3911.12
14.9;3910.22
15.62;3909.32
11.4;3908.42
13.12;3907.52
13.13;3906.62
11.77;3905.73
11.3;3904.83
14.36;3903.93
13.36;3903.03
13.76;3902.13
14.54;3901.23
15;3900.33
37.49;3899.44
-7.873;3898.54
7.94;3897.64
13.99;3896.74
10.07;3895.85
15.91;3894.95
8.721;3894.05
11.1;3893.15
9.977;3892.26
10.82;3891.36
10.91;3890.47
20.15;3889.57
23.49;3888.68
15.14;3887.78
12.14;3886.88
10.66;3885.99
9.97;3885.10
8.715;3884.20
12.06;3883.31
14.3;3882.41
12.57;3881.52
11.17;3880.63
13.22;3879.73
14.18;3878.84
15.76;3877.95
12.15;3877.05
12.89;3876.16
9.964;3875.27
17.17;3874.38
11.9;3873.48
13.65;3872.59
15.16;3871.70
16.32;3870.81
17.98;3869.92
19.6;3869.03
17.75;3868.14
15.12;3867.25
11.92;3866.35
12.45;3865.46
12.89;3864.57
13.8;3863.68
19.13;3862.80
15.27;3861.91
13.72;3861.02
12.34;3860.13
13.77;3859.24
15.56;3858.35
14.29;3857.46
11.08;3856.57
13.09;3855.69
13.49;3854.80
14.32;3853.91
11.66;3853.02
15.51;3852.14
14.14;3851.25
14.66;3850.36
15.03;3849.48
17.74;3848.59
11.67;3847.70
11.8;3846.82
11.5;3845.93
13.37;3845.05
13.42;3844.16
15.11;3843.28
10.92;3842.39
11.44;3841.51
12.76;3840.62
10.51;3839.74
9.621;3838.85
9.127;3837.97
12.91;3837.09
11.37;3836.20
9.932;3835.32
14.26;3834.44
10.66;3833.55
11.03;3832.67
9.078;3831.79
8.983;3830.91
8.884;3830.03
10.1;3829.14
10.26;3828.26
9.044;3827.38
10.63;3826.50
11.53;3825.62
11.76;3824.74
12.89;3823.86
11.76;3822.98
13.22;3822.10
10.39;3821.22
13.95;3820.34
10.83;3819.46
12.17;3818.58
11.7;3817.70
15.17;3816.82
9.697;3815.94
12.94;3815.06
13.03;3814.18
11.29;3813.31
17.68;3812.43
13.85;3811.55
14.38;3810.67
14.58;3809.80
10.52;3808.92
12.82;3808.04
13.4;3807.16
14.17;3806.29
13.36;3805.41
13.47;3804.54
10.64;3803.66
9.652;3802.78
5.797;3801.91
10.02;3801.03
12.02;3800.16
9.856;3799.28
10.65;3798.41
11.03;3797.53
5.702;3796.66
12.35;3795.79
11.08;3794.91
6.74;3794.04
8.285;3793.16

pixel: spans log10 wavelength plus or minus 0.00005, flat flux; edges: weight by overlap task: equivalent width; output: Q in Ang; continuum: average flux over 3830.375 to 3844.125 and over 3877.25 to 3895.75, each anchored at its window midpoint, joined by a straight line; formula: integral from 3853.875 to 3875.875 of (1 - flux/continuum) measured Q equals -4.05 Ang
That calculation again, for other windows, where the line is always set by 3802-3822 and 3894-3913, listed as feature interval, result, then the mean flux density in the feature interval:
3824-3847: 2.9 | 11.2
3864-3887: -0.9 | 13.5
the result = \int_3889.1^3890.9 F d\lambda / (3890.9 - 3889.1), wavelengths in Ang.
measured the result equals 15.7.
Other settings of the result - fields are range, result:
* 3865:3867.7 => 13.1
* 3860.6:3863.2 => 16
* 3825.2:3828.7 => 10.4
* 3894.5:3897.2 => 13.3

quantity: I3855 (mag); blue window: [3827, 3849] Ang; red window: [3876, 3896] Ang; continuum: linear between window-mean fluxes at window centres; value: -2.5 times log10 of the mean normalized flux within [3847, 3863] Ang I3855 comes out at -0.18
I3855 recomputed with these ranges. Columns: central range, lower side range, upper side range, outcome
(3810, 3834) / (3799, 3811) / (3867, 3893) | 0.04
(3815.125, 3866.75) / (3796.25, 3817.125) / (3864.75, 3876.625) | 0.09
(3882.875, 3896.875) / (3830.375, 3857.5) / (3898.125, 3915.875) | 0.05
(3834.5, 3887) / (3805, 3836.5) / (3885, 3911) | -0.06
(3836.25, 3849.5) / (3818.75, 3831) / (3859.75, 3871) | 0.05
